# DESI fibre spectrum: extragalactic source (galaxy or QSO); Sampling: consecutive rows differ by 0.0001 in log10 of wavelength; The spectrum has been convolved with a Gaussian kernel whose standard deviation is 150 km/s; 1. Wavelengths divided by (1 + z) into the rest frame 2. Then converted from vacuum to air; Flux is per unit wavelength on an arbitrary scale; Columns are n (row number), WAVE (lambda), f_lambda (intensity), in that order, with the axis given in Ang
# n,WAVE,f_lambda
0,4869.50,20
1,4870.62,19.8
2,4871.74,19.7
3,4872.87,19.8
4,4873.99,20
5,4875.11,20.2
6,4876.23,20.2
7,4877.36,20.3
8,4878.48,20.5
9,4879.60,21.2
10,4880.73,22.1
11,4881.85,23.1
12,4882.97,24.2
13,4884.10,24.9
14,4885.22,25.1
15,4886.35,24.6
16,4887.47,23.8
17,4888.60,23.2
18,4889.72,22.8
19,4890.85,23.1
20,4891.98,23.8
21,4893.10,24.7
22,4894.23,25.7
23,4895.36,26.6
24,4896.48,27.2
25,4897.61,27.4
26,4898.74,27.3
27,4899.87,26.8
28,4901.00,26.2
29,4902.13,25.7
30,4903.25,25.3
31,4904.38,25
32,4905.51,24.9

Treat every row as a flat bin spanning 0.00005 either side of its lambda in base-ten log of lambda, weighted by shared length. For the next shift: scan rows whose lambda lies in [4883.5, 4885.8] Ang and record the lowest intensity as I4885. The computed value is 24.9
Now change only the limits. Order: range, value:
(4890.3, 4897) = 23.1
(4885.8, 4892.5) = 22.8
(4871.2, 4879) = 19.7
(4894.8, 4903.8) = 25.3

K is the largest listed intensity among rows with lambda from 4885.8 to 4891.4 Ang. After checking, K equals 24.6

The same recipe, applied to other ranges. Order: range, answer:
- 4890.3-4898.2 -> 27.4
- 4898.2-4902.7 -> 27.3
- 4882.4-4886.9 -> 25.1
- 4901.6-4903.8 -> 25.7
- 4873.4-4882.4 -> 23.1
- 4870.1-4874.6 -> 20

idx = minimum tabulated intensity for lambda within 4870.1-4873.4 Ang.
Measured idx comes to 19.7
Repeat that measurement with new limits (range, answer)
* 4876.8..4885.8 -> 20.3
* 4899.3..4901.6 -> 26.2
